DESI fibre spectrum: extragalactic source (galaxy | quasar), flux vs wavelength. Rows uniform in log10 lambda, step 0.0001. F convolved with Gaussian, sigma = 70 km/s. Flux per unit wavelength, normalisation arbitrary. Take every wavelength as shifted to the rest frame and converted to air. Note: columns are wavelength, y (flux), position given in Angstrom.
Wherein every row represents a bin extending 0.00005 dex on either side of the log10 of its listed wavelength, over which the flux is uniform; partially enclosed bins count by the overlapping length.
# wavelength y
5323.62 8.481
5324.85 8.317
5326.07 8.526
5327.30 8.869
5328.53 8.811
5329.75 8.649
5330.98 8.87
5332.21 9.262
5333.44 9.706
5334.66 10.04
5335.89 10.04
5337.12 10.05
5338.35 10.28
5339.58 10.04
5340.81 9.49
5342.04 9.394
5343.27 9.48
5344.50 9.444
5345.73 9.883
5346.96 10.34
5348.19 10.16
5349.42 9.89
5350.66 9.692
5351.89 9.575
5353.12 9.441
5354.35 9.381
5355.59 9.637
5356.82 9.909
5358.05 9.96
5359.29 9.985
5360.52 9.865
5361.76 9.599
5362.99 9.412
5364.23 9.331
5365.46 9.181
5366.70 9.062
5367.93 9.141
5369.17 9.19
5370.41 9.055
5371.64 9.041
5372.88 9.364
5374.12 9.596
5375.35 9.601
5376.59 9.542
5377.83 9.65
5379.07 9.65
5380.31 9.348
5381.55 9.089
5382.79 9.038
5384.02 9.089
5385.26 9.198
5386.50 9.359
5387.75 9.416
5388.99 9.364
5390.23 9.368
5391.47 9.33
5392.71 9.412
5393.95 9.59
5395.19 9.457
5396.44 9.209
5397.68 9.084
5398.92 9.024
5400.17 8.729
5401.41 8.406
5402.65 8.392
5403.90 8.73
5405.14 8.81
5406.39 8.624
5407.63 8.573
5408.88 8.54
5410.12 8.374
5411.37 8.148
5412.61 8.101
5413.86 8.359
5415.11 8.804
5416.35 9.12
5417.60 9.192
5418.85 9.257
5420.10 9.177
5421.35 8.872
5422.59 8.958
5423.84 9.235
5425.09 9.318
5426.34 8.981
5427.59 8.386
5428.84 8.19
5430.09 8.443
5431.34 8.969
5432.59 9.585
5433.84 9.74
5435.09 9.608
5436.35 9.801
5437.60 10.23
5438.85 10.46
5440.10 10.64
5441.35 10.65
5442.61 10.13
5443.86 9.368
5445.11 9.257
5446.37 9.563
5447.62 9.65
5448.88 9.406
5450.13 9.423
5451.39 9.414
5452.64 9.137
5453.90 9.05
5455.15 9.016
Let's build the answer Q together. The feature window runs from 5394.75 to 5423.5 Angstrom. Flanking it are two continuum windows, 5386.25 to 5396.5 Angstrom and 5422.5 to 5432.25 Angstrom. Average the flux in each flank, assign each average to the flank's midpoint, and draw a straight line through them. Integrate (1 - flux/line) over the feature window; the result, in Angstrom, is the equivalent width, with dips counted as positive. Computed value 1.0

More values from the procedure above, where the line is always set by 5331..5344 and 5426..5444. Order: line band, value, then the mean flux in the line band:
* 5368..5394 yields 0.9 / 9.34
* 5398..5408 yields 1.0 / 8.68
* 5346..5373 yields 0.4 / 9.56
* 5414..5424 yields 0.6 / 9.04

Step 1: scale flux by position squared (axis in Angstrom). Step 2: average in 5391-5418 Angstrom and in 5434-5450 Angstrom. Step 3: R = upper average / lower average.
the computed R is 1.1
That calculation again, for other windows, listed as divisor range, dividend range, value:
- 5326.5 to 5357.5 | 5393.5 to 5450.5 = 0.98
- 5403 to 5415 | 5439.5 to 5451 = 1.17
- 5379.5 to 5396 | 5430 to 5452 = 1.06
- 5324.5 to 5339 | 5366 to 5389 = 1.02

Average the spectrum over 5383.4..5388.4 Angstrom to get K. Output 9.27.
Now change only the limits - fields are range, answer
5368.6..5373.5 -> 9.16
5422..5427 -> 9.11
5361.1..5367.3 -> 9.31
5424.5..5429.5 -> 8.71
